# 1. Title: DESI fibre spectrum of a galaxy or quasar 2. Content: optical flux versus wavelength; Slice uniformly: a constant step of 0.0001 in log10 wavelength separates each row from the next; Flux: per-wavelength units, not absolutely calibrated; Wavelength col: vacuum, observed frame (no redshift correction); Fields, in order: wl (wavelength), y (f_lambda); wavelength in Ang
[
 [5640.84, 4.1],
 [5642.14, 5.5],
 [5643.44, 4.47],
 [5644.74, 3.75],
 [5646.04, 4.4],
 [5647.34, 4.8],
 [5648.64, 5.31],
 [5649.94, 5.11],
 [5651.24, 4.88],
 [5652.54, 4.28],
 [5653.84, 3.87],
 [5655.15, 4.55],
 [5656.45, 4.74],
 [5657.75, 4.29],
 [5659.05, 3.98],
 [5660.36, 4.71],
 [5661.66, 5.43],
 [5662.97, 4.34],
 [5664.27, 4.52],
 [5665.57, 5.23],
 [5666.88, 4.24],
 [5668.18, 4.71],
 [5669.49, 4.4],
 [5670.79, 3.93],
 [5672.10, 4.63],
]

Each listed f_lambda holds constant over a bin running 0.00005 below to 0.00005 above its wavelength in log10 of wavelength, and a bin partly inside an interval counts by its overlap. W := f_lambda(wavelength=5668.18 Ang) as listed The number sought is 4.71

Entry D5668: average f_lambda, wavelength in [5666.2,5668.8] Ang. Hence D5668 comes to 4.48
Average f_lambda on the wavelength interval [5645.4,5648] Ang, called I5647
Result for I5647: 4.6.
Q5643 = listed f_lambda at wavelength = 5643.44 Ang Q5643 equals 4.47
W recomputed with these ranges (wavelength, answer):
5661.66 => 5.43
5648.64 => 5.31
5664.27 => 4.52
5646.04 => 4.4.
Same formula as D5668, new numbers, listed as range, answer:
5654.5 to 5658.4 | 4.53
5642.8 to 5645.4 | 4.11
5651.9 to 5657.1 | 4.36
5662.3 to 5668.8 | 4.61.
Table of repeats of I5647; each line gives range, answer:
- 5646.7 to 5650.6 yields 5.08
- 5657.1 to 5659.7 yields 4.14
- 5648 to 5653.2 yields 4.9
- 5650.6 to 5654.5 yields 4.34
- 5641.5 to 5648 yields 4.58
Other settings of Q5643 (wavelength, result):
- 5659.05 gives 3.98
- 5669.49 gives 4.4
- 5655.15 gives 4.55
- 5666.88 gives 4.24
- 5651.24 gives 4.88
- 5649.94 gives 5.11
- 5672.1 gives 4.63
